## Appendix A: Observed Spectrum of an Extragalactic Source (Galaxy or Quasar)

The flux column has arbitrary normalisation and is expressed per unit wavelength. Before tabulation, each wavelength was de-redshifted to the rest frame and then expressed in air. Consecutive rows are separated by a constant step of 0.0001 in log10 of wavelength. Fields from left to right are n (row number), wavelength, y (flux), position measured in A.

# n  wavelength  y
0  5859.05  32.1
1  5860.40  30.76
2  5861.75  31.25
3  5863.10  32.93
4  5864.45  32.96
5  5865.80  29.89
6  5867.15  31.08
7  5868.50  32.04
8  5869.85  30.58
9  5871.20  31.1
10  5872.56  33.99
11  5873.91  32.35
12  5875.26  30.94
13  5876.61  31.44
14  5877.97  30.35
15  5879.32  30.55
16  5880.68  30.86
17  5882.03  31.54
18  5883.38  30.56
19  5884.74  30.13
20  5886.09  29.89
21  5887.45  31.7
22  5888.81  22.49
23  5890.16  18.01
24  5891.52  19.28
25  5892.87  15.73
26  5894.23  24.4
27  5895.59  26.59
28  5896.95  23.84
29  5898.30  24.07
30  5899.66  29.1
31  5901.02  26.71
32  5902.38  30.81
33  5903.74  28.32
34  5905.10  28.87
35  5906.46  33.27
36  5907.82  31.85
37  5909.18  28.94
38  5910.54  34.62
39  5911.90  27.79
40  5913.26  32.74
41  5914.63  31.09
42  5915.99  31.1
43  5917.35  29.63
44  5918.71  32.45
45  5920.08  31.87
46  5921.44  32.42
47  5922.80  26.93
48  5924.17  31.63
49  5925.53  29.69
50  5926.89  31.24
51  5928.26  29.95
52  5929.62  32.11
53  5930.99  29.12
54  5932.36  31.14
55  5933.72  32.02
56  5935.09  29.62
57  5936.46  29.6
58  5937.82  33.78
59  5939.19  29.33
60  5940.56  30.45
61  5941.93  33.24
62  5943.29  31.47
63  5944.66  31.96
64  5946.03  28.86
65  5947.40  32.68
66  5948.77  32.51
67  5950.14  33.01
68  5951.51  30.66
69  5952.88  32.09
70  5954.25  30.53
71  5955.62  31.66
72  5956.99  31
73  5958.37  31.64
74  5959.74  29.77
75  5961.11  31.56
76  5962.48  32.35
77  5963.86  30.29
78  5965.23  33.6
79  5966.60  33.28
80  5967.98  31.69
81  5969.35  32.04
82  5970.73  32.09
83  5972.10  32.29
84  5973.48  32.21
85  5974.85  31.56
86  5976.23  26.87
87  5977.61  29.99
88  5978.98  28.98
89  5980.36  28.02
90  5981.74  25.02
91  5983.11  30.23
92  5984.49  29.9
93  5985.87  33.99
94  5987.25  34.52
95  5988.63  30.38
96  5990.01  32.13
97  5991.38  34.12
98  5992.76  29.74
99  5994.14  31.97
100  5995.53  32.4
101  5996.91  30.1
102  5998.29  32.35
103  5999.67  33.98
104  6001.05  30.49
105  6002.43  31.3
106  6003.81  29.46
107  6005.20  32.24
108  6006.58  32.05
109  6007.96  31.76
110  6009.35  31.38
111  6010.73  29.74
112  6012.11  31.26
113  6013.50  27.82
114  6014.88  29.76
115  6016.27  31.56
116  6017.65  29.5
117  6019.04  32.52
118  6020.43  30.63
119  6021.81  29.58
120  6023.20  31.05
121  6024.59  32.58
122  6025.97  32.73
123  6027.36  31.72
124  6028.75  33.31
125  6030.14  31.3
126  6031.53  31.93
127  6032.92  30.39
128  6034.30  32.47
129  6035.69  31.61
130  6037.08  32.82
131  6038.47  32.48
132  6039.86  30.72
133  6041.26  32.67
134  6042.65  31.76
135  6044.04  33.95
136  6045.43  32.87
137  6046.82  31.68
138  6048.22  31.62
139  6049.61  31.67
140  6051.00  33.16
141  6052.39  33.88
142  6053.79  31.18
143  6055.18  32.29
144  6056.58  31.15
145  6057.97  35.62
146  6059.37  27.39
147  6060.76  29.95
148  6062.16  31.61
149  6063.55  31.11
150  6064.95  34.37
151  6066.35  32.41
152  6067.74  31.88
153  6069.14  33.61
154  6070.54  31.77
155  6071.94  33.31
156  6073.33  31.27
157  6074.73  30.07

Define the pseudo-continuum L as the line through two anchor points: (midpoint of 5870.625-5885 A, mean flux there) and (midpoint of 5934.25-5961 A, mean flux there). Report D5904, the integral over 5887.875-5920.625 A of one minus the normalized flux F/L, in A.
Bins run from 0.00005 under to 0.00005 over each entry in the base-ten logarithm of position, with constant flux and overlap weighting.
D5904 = 3.8 A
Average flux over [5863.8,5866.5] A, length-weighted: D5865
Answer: 31.4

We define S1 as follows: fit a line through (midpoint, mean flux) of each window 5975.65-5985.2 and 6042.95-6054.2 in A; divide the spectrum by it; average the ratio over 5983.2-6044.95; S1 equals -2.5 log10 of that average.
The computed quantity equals -0.04 mag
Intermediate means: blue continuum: 28.5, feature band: 31.6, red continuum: 32.5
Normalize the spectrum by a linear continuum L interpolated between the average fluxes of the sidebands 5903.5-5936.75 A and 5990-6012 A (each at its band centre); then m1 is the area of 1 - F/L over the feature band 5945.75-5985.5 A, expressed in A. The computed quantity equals 0.3 A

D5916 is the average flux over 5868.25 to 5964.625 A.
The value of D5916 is 29.9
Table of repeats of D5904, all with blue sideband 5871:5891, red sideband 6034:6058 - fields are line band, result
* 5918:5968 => -1.05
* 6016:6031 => 0.21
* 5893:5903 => 1.34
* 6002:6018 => 0.54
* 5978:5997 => 0.32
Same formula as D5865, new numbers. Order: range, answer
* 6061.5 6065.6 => 32.4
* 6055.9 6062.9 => 31.2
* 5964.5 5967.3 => 33.4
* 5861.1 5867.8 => 31.6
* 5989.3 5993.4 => 32.1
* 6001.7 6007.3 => 31.3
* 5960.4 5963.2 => 31.9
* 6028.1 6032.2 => 32.1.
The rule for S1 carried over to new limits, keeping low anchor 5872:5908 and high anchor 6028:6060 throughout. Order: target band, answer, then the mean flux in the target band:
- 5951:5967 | -0.060 mag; 31.5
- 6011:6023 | 0.036 mag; 30.3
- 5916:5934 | -0.068 mag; 30.8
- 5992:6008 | -0.020 mag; 31.5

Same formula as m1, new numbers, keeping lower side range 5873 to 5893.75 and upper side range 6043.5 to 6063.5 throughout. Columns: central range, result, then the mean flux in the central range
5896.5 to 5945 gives -2.84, 30.4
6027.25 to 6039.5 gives -0.20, 32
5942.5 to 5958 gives -1.10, 31.5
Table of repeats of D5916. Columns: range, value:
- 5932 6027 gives 31.2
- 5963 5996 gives 31.1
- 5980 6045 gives 31.4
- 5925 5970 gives 31.3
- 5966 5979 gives 31.2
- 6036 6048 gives 32.3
